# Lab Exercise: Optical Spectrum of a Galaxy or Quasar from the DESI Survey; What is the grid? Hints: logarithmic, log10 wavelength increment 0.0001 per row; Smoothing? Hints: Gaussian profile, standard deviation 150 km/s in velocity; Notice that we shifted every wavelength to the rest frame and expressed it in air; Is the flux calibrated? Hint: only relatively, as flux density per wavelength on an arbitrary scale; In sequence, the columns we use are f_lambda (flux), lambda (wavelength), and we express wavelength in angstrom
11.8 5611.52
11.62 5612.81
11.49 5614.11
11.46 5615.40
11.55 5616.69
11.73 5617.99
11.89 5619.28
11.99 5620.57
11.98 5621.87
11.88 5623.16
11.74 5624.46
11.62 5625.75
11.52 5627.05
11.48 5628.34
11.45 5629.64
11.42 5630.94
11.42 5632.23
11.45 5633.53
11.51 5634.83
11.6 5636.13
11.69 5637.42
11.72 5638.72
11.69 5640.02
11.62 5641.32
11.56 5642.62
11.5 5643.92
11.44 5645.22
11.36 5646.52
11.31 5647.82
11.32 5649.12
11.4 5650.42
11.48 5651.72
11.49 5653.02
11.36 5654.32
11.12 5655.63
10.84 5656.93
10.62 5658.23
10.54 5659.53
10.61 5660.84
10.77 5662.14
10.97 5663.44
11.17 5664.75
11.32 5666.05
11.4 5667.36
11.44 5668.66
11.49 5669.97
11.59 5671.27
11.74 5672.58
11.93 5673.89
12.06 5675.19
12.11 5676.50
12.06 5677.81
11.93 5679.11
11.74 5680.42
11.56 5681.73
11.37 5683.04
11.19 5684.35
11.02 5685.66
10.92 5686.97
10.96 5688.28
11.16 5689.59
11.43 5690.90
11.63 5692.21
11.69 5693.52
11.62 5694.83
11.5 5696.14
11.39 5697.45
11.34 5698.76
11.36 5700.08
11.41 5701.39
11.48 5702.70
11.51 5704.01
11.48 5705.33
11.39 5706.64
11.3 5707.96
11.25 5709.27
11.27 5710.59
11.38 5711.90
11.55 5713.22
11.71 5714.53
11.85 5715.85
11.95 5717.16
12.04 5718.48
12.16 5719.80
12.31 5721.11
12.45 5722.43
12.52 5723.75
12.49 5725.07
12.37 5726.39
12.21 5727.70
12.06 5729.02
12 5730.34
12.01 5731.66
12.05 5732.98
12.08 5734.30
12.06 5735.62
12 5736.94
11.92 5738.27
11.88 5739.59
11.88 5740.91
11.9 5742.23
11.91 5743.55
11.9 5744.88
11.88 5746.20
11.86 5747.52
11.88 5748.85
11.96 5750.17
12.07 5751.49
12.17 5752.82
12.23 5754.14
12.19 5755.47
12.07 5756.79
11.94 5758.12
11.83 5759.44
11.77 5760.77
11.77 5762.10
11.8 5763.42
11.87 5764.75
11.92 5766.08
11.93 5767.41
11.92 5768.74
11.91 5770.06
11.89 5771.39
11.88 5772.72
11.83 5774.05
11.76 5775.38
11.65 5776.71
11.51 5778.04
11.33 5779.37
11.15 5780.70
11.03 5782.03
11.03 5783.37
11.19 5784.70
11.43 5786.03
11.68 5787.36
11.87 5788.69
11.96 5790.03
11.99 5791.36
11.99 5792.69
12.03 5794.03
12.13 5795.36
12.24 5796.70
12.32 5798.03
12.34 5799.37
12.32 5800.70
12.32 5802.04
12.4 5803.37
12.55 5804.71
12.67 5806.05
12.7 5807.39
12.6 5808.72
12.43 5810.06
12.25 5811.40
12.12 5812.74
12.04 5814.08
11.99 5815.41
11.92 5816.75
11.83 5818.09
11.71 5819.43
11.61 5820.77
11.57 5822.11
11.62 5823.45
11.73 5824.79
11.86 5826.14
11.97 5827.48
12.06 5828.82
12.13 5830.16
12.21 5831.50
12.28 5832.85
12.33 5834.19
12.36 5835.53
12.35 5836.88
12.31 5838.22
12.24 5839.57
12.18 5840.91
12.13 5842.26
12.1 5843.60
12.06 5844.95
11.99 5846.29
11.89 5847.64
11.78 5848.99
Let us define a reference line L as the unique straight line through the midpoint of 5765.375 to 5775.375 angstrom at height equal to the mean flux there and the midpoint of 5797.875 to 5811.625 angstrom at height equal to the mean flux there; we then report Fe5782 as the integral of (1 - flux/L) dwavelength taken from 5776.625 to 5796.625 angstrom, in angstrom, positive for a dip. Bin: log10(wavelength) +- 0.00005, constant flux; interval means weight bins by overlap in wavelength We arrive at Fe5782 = 0.9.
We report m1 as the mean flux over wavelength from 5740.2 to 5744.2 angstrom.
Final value 11.9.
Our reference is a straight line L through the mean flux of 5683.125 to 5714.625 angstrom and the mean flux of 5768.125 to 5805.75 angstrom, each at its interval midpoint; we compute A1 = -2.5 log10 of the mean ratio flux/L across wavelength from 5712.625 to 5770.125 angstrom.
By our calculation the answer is -0.04 mag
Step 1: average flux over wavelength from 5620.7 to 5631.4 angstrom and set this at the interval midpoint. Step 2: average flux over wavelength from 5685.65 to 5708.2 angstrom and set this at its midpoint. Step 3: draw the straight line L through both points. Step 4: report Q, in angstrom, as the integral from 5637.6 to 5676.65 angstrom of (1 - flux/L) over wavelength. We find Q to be 0.6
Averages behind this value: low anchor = 11.6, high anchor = 11.4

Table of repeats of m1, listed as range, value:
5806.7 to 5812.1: 12.5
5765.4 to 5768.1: 11.9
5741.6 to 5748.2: 11.9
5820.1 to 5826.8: 11.7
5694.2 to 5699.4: 11.5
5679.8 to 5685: 11.5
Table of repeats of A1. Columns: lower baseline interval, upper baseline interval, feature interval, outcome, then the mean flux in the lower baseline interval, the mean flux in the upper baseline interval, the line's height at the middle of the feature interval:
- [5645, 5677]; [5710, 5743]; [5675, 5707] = 0.01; 11.3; 12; 11.6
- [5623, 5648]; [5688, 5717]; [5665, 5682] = -0.02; 11.5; 11.5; 11.5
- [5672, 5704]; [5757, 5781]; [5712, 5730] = -0.04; 11.5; 11.8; 11.6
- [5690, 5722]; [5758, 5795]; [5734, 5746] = -0.03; 11.6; 11.7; 11.6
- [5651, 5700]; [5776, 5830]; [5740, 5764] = -0.02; 11.4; 11.9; 11.7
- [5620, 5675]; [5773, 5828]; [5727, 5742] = -0.03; 11.4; 11.9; 11.7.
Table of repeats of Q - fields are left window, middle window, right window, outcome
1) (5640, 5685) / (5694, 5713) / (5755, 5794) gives 0.18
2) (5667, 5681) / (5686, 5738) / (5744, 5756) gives 0.75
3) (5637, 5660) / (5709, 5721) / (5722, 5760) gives 0.13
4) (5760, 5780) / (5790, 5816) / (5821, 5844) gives -0.74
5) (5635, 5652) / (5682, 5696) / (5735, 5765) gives 0.46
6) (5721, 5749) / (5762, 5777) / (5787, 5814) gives 0.38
